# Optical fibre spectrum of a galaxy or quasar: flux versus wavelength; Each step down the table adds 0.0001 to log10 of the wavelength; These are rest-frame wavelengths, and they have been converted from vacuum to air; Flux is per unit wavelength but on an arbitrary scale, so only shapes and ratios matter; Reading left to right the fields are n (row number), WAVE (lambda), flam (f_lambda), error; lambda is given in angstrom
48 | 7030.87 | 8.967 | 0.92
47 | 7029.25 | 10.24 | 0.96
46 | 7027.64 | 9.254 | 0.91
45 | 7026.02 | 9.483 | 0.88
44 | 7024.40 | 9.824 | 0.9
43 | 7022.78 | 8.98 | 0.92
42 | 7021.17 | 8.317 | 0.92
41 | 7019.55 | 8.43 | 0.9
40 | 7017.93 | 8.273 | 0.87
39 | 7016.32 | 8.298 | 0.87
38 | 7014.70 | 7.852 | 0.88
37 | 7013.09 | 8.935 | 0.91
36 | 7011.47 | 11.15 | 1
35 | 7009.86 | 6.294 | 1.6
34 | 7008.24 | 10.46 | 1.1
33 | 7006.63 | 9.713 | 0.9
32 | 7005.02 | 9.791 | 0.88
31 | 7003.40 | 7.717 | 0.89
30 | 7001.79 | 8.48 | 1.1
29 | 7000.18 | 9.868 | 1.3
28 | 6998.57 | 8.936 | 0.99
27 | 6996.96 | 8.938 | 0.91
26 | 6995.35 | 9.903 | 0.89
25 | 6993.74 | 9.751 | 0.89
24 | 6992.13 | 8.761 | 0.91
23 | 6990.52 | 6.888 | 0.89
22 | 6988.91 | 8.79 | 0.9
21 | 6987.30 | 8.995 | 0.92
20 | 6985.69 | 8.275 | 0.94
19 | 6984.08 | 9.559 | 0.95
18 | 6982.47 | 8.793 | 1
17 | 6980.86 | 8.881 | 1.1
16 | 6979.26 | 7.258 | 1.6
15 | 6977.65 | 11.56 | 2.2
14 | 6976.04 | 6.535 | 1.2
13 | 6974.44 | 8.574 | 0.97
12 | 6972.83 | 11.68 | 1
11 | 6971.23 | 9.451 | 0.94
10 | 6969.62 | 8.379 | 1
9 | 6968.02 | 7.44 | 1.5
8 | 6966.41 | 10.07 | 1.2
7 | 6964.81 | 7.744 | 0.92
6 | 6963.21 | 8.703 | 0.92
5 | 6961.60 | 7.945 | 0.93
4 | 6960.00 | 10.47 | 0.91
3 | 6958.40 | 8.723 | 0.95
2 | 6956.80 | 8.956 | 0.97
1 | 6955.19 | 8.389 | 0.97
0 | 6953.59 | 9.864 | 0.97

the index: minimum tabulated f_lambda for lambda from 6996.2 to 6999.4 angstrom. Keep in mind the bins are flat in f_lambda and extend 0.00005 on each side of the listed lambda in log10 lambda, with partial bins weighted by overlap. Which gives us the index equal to 8.936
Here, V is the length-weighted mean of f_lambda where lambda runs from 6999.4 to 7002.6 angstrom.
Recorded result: 9.18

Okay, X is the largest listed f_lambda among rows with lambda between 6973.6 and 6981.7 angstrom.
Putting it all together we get 11.56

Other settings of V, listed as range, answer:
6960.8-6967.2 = 8.62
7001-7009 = 9.23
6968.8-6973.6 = 9.82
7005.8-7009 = 10.1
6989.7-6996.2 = 8.83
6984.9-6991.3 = 8.24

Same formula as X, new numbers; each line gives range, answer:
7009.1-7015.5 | 11.15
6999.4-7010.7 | 10.46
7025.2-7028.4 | 9.483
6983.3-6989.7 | 9.559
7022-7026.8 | 9.824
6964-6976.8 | 11.68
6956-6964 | 10.47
